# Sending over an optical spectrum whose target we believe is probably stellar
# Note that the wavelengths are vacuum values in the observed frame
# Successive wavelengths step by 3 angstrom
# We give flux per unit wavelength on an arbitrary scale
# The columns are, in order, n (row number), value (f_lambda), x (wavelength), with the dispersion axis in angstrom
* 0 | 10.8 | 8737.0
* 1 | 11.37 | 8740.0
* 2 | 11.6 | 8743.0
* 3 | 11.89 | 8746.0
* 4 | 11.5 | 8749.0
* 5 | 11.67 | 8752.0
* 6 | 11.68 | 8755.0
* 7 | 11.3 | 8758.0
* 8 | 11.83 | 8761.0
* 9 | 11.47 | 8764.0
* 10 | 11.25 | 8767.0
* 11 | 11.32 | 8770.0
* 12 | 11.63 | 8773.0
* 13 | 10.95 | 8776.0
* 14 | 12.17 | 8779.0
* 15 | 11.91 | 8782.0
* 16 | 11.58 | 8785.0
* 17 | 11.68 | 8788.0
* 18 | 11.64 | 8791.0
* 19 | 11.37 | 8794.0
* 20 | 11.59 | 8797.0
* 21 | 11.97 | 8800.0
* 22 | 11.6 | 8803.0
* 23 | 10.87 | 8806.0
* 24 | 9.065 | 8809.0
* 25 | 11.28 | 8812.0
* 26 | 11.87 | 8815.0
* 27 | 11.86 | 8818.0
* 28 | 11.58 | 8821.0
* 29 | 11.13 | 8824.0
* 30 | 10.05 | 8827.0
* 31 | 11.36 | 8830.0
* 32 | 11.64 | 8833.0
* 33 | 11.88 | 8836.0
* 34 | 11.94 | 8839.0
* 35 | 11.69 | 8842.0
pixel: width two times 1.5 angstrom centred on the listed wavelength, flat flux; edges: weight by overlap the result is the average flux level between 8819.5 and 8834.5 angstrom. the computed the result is 11.2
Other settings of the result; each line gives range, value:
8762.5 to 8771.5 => 11.3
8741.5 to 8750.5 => 11.7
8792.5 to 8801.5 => 11.6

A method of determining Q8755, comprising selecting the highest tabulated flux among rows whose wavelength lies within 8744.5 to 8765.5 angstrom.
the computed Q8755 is 11.89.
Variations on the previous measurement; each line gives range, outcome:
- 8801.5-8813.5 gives 11.6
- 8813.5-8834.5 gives 11.87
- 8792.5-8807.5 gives 11.97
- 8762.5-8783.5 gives 12.17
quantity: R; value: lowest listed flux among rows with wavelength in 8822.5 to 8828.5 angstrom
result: 10.05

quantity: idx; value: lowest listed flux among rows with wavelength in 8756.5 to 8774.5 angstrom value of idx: 11.25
